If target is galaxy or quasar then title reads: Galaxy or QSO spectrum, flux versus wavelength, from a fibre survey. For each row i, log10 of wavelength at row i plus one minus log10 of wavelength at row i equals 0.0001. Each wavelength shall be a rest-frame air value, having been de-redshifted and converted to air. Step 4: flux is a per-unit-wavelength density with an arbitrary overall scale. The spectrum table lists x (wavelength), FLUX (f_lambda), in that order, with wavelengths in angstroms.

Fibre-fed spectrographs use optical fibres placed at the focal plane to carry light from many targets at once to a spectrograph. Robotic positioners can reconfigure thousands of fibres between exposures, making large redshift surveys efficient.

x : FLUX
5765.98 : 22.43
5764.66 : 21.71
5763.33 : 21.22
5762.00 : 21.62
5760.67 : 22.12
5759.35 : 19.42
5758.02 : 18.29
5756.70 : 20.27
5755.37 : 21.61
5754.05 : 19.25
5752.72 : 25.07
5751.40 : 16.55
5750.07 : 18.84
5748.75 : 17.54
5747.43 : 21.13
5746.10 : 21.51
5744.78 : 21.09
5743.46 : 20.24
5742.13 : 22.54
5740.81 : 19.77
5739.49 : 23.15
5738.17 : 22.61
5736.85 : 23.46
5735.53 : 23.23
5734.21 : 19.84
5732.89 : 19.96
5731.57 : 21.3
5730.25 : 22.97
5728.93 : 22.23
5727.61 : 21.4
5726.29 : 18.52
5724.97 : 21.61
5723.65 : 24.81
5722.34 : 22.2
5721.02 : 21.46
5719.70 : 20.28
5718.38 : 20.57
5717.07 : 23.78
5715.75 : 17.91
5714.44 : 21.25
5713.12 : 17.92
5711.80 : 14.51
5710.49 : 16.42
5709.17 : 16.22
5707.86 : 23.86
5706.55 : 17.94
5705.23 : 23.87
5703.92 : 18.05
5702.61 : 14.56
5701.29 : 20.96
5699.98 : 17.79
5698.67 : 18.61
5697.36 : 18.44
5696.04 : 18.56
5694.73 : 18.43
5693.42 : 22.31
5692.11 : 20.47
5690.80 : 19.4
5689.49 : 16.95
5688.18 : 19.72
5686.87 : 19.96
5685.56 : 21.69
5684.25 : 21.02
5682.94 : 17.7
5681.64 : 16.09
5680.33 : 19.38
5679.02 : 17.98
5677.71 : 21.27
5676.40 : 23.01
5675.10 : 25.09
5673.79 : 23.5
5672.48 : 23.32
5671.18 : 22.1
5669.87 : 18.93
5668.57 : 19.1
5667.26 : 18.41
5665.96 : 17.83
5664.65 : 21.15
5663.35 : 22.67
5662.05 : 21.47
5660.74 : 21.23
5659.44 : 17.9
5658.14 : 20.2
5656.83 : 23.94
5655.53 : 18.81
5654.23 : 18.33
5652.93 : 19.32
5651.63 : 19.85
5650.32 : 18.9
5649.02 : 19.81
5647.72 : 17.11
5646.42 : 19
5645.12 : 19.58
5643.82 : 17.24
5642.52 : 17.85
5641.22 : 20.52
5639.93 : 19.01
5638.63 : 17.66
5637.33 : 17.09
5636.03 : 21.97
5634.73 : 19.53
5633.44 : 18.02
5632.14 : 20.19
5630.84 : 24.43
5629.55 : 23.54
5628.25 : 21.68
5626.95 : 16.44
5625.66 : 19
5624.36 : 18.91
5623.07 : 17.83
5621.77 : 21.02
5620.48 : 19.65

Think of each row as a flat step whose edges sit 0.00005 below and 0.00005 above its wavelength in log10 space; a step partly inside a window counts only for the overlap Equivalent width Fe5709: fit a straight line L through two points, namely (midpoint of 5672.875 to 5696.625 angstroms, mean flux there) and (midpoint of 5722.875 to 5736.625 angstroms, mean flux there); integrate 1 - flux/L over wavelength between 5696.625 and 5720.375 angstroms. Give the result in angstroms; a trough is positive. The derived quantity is 2.2 angstroms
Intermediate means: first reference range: 20.2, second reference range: 21.7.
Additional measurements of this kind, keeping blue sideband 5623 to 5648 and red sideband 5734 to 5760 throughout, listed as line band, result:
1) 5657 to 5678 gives -1.4 angstroms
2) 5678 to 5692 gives 0.6 angstroms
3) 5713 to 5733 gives -0.7 angstroms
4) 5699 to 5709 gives 0.4 angstroms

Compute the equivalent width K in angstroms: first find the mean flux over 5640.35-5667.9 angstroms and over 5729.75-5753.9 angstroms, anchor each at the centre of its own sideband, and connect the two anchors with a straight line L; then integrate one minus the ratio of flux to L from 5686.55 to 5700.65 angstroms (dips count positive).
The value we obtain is 0.79 angstroms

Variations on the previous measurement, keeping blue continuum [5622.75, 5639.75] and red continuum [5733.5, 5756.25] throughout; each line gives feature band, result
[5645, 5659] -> 0.3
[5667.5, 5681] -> -0.7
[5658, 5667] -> -0.1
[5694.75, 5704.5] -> 1.1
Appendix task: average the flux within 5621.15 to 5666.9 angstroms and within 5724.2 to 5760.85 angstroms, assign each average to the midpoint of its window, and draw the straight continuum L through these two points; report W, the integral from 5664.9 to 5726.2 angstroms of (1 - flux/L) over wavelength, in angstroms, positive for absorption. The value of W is 1.3 angstroms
